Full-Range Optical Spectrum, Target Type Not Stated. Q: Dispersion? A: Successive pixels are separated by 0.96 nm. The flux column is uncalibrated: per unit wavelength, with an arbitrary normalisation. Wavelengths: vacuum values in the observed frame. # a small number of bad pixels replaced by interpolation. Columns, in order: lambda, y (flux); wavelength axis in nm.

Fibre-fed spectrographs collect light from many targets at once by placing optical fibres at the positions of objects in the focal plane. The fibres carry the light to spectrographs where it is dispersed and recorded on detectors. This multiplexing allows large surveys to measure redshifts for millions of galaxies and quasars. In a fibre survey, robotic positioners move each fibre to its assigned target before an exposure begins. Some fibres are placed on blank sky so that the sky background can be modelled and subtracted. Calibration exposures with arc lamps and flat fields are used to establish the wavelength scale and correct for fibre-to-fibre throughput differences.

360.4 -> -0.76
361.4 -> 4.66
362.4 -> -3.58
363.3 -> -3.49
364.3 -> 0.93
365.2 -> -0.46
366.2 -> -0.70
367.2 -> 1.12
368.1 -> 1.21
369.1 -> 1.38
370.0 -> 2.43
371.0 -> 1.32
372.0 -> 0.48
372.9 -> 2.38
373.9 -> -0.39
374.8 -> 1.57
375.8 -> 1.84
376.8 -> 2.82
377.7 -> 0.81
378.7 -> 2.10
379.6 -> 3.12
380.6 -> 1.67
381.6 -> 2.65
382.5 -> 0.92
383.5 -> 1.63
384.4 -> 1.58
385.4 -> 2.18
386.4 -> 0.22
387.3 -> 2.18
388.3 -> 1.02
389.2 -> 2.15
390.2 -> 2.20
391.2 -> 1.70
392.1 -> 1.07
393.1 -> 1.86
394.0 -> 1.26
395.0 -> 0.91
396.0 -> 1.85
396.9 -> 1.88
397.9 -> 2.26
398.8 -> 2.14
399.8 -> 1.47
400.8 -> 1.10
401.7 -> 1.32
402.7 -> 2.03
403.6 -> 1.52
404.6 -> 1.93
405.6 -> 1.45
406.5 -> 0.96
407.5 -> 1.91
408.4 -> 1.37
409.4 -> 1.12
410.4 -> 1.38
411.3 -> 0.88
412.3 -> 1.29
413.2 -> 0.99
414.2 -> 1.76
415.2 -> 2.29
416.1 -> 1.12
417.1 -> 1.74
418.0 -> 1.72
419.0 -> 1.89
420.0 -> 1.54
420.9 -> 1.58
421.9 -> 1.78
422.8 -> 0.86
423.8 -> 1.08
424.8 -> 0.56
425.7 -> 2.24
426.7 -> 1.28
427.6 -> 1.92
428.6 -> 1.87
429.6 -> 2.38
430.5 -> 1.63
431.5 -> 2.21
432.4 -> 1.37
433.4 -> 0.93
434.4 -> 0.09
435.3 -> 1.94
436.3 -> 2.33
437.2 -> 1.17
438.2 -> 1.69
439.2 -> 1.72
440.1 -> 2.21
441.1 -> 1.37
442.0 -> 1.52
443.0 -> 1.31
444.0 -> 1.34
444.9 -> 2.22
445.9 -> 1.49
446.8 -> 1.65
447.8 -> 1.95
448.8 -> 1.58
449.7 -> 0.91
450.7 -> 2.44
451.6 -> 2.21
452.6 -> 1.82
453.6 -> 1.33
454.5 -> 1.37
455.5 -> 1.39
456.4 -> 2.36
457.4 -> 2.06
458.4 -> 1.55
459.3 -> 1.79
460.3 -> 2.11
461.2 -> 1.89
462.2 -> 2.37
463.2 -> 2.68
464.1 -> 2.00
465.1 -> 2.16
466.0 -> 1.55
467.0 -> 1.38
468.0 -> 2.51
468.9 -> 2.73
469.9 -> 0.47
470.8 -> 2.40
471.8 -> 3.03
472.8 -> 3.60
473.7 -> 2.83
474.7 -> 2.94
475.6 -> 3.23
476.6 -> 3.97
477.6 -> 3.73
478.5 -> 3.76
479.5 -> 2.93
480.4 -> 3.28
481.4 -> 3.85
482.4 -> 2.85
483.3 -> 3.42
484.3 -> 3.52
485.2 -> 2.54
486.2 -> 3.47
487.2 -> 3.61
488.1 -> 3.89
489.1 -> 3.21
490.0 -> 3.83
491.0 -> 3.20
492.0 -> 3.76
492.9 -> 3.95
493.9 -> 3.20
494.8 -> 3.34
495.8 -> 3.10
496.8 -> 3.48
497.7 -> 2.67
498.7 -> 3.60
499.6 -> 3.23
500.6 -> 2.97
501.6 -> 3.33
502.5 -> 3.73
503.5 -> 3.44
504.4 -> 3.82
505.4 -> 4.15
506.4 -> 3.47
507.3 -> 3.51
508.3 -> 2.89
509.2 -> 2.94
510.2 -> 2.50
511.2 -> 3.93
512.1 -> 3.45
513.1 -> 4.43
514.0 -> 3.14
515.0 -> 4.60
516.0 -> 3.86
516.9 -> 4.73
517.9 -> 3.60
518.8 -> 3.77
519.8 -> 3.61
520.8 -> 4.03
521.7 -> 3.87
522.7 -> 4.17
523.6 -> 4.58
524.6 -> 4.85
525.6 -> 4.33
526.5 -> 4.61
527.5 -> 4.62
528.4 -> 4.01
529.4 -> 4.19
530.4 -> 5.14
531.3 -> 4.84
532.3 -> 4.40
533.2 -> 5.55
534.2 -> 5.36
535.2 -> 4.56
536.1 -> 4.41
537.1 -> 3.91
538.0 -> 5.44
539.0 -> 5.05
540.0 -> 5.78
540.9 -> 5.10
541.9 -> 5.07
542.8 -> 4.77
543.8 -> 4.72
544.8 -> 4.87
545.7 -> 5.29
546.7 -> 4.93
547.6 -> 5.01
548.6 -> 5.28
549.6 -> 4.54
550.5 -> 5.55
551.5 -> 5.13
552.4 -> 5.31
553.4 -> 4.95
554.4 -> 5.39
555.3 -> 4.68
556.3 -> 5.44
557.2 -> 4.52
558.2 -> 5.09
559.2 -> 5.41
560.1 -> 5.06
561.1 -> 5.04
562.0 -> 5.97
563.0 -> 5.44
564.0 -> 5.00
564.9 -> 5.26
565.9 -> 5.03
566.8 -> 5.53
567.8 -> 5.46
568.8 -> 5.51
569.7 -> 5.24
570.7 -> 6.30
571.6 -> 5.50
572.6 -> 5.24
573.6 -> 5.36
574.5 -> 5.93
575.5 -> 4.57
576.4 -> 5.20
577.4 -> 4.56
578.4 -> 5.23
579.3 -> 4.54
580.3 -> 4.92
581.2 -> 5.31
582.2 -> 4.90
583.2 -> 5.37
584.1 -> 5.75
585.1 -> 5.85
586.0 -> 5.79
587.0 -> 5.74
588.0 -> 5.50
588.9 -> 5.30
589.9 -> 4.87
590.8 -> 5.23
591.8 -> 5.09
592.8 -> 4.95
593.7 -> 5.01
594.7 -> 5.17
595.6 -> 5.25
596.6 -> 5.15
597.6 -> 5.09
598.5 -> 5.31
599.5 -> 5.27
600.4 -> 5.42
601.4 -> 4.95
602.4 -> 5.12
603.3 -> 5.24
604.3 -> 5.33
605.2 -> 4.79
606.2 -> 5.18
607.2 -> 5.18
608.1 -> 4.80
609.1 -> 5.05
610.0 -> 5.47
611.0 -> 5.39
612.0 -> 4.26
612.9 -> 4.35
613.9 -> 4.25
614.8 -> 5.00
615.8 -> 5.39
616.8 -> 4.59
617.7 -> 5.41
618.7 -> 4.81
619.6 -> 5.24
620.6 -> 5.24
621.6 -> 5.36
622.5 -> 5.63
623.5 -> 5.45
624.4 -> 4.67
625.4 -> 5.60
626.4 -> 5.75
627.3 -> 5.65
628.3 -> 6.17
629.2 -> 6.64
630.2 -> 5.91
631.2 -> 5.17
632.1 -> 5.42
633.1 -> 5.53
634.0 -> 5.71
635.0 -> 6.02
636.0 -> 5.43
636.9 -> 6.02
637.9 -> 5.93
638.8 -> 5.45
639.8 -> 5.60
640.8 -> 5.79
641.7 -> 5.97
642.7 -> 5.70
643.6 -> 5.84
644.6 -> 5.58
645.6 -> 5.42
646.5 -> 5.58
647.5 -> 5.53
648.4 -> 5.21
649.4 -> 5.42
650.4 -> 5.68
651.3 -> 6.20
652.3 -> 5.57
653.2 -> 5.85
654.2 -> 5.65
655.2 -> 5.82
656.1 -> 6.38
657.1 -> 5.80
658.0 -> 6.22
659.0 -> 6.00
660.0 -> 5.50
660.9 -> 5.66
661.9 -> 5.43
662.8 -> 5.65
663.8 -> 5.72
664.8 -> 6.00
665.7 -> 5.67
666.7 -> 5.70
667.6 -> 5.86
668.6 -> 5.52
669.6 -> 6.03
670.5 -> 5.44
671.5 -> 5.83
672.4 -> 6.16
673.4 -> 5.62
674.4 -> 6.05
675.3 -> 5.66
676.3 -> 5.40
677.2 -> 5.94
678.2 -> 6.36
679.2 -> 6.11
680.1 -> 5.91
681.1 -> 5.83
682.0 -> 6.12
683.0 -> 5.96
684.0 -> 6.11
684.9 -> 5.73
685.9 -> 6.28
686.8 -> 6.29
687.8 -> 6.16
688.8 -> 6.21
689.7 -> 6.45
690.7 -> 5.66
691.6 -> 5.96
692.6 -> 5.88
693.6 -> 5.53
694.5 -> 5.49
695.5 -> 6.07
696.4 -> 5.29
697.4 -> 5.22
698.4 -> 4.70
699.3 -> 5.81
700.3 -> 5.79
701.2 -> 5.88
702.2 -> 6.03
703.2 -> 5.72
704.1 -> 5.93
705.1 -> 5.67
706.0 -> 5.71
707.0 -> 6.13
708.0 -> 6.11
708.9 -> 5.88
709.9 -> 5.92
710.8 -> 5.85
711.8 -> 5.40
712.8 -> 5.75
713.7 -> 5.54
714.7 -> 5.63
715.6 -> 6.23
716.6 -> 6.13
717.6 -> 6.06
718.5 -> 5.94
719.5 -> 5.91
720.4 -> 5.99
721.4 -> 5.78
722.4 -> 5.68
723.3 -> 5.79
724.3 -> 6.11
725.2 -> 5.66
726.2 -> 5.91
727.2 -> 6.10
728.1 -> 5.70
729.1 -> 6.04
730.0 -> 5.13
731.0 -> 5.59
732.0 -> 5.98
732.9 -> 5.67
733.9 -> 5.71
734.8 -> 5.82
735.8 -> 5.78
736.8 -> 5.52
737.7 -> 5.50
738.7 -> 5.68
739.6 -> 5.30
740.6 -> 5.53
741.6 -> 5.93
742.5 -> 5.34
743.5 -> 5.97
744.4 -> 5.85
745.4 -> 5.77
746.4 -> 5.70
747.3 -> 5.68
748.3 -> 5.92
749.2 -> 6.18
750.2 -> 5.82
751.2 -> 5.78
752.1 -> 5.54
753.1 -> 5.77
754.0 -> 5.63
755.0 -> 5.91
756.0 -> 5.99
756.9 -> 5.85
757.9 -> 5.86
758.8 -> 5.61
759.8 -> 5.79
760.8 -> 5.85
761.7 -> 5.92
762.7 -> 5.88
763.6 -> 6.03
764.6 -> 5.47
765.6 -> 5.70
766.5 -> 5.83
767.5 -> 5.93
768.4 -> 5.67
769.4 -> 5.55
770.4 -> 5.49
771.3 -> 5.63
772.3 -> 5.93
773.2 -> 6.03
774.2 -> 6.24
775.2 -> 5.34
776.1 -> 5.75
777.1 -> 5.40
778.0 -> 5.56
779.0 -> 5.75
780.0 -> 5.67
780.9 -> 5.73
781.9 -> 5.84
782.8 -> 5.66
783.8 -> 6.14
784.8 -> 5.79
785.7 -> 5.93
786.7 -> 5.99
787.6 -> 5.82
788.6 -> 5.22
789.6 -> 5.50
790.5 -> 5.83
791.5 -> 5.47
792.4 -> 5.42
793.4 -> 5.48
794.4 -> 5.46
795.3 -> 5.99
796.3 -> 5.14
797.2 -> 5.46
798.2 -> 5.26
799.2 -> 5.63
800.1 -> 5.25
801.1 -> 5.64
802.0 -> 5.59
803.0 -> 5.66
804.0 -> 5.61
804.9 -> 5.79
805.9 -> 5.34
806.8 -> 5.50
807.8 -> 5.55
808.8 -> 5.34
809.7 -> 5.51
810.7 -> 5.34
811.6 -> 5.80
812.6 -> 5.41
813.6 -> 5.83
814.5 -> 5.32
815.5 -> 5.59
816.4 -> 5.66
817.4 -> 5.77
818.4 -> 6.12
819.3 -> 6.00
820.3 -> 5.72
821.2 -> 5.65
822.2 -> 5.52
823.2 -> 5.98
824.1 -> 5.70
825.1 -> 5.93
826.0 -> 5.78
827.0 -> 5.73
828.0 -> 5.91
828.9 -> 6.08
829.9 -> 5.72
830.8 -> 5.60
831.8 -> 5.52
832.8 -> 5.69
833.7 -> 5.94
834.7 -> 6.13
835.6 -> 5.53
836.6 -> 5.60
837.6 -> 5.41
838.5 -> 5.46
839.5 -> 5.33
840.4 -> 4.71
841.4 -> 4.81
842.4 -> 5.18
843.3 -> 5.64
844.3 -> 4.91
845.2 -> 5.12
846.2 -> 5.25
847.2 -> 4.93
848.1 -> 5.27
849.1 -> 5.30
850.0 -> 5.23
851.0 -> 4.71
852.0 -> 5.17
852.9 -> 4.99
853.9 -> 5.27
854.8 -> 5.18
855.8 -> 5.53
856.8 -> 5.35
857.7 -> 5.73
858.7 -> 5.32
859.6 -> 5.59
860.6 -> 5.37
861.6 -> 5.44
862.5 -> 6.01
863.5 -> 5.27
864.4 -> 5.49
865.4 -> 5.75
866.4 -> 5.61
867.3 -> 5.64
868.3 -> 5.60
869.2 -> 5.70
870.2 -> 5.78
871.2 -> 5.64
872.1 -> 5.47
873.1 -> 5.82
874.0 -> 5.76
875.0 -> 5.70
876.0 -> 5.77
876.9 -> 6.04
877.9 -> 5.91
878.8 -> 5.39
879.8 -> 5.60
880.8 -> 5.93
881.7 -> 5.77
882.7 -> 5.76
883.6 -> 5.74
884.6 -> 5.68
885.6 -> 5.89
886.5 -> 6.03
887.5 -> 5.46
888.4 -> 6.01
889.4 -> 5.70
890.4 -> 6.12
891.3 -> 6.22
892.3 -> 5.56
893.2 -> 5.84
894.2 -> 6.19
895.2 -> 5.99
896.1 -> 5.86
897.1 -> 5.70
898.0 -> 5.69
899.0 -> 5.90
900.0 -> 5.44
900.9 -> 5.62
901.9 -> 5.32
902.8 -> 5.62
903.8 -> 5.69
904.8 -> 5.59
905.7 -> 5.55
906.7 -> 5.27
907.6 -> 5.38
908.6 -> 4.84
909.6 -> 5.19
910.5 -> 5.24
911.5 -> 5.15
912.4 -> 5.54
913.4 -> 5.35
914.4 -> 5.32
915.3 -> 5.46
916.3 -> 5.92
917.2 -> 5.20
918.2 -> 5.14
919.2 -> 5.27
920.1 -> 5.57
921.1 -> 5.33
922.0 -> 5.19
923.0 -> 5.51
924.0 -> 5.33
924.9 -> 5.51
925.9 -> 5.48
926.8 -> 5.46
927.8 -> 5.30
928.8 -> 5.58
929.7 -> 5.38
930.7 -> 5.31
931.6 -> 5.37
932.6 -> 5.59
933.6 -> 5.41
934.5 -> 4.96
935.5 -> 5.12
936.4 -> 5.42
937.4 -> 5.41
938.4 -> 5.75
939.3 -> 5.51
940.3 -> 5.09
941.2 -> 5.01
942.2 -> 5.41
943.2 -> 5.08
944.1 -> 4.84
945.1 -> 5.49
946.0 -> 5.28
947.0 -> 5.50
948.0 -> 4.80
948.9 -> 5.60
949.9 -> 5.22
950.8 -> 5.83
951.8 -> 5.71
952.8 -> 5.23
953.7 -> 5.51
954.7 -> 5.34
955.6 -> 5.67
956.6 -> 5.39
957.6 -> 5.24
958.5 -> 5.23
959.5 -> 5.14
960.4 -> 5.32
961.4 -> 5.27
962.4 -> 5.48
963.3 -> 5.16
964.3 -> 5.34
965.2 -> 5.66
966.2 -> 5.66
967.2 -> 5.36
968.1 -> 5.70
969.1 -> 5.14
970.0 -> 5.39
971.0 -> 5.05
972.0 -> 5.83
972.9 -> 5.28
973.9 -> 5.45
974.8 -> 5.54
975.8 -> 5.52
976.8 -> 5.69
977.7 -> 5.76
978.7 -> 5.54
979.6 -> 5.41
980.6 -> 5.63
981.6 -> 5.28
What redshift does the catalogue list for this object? 0.184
